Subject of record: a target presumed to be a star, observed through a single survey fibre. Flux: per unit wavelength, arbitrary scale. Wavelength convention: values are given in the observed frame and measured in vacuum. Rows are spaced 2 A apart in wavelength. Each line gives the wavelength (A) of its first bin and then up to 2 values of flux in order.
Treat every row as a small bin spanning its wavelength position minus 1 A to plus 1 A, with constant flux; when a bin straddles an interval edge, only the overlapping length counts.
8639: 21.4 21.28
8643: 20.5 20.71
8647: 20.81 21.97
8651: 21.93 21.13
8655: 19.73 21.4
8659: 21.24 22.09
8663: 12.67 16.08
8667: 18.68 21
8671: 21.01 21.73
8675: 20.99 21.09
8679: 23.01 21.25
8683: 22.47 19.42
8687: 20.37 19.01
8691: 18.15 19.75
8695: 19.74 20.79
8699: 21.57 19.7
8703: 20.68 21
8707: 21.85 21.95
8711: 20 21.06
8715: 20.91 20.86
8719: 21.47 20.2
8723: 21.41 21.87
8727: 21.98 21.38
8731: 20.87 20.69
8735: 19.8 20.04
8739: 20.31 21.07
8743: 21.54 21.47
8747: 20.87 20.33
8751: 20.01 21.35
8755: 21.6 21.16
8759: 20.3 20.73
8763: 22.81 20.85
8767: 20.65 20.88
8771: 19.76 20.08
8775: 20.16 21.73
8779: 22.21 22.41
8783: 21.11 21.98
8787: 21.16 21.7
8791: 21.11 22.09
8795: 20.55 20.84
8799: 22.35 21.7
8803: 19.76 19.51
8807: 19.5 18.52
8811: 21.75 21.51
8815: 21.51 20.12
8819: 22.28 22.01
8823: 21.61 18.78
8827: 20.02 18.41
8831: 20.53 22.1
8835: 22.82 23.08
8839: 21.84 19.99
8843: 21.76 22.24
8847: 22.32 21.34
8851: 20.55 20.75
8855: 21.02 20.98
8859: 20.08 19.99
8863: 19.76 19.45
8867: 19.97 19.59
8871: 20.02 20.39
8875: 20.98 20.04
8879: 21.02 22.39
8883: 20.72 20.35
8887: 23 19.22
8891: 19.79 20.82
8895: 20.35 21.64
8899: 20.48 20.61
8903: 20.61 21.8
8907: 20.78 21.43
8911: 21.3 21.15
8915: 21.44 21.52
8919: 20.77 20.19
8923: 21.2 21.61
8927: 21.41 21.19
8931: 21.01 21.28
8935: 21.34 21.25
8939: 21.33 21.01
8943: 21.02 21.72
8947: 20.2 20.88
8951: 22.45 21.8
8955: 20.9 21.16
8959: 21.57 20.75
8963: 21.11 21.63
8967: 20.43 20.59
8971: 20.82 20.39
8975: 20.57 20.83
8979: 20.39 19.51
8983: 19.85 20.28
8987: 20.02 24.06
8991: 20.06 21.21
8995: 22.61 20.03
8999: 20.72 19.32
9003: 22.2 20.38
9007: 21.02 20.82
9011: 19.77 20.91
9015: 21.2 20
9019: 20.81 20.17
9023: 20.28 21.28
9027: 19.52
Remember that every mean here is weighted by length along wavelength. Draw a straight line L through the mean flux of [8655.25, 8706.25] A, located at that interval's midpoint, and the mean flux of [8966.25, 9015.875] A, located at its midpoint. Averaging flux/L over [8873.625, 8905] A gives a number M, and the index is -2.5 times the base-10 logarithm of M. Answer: -0.01 mag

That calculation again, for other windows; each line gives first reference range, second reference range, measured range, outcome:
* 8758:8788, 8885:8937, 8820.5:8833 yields 0.04 mag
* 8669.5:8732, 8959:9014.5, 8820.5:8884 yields 0.00 mag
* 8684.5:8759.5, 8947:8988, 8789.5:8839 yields -0.01 mag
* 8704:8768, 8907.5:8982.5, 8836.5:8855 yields -0.02 mag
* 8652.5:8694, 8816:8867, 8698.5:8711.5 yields -0.04 mag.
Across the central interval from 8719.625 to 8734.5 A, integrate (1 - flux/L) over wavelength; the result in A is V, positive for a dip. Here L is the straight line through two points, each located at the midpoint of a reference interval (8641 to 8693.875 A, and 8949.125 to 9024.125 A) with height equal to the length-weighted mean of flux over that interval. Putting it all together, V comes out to -0.5 A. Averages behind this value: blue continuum 20.3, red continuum 20.8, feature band 21.2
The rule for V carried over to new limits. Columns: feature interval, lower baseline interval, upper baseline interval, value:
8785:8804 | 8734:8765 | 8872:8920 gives -0.3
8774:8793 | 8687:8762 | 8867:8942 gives -0.7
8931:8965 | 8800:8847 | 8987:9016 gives -0.4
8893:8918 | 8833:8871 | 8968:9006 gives -0.2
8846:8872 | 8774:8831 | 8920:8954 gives 0.8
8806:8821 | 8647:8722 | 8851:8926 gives -0.1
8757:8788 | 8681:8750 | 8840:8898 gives -0.6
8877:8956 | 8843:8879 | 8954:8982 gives -1.5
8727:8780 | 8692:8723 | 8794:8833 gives -0.4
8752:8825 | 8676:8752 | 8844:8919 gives -0.9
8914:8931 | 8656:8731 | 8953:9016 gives -0.3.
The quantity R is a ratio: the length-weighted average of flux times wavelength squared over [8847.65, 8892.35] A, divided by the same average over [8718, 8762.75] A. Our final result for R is 1.01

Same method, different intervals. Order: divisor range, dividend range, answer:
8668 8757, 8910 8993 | 1.06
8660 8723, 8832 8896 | 1.07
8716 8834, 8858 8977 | 1.03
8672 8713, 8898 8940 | 1.07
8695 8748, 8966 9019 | 1.05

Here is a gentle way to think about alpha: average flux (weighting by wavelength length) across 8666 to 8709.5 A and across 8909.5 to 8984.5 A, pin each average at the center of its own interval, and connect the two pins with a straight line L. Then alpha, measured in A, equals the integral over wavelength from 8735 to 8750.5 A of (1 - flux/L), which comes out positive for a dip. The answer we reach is 0.0 A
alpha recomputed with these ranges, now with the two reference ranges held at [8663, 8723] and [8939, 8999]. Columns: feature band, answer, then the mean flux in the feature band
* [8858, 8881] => 0.61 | 20.2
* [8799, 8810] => 0.33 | 20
